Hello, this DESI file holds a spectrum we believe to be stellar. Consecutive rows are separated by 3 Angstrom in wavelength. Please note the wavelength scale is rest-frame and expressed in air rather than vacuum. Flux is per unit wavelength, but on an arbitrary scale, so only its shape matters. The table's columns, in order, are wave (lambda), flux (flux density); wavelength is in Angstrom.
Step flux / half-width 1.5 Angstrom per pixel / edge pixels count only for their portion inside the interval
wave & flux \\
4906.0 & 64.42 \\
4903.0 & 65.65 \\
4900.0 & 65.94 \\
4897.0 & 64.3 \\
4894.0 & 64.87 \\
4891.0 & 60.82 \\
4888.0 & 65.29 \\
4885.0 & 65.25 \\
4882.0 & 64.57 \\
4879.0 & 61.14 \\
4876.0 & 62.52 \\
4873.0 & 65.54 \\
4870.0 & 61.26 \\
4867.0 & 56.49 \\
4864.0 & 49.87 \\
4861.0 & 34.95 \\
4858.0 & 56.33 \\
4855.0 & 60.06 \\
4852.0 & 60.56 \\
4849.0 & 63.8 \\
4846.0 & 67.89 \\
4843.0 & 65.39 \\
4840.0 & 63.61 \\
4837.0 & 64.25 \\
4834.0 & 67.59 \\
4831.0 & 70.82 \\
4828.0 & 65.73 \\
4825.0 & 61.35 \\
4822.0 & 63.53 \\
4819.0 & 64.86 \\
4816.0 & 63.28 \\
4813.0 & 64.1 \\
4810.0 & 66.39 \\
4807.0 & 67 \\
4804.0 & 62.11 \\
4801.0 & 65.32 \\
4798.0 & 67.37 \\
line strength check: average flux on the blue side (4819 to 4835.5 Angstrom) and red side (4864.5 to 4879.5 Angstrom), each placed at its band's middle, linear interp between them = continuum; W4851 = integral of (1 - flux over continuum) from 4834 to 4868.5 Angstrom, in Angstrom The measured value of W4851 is 2.3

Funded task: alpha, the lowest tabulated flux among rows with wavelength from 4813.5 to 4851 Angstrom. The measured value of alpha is 61.35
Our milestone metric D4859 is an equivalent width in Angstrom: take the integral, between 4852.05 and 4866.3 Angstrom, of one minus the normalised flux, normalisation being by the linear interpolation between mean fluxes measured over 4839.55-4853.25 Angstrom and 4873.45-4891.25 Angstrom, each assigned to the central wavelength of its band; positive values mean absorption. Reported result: 2.8 Angstrom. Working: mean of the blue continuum 64.4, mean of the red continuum 63.6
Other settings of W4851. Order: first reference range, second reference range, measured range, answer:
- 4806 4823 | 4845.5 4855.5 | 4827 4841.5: -0.6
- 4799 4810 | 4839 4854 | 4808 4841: -0.2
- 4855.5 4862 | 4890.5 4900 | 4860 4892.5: -1.8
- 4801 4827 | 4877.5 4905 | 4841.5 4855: 0.1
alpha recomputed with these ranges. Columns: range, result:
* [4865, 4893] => 56.49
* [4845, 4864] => 34.95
